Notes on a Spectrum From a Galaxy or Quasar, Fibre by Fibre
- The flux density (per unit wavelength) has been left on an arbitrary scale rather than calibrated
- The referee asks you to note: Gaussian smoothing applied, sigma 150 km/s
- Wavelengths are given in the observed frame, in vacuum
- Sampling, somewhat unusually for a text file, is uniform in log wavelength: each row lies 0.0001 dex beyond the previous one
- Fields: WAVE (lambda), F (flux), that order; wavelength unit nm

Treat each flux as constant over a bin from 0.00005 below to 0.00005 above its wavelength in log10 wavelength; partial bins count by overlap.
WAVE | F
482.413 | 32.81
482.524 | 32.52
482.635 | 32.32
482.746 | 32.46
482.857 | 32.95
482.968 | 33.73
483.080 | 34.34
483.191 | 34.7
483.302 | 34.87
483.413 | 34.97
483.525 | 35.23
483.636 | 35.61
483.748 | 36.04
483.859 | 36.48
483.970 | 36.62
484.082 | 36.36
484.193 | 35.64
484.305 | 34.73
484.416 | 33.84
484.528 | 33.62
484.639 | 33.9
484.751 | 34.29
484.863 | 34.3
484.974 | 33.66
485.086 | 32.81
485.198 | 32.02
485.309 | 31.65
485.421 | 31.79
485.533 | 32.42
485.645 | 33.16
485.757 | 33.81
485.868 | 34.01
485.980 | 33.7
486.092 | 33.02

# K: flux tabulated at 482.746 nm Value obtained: 32.46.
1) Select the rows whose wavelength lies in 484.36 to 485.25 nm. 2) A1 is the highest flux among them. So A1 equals 34.3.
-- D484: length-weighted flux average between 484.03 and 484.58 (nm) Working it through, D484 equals 34.8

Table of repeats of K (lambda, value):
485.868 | 34.01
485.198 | 32.02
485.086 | 32.81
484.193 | 35.64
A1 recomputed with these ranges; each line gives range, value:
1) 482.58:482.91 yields 32.95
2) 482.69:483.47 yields 34.97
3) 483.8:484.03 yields 36.62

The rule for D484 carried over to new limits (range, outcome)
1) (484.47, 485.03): 33.9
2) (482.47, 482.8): 32.5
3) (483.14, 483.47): 34.8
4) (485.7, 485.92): 34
